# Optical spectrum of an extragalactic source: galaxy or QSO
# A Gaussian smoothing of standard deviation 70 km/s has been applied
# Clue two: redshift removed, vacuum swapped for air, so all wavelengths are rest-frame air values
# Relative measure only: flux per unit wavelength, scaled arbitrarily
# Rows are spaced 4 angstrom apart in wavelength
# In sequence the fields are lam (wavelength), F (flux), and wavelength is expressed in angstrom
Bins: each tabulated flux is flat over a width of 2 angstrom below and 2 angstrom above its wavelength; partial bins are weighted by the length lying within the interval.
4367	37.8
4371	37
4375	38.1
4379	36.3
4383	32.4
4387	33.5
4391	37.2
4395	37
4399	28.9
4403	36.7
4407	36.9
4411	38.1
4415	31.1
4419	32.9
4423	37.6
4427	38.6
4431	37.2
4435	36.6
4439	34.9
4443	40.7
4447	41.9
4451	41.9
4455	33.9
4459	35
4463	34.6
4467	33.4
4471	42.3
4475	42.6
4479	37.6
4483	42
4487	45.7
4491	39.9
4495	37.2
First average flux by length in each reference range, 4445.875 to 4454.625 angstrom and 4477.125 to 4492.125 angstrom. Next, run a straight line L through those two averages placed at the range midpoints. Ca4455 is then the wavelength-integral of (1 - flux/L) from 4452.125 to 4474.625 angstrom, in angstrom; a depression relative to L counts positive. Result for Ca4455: 2.3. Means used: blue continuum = 40.4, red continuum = 41.4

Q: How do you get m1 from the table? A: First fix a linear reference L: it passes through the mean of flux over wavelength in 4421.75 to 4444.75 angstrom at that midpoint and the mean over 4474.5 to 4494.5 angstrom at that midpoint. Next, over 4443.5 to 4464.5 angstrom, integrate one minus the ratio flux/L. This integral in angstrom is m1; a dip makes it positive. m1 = 0.7 angstrom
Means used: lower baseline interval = 37.6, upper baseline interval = 41.2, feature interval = 37.8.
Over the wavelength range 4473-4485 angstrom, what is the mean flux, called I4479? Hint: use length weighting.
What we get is 40.7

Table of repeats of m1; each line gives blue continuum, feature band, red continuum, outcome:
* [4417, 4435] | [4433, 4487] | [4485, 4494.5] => 1.22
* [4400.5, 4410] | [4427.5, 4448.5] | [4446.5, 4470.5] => -0.86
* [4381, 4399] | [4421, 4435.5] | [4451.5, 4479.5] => -0.71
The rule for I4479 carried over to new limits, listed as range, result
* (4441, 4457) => 39.6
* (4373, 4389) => 35.1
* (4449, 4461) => 36.9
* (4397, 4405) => 32.8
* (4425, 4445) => 37.6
